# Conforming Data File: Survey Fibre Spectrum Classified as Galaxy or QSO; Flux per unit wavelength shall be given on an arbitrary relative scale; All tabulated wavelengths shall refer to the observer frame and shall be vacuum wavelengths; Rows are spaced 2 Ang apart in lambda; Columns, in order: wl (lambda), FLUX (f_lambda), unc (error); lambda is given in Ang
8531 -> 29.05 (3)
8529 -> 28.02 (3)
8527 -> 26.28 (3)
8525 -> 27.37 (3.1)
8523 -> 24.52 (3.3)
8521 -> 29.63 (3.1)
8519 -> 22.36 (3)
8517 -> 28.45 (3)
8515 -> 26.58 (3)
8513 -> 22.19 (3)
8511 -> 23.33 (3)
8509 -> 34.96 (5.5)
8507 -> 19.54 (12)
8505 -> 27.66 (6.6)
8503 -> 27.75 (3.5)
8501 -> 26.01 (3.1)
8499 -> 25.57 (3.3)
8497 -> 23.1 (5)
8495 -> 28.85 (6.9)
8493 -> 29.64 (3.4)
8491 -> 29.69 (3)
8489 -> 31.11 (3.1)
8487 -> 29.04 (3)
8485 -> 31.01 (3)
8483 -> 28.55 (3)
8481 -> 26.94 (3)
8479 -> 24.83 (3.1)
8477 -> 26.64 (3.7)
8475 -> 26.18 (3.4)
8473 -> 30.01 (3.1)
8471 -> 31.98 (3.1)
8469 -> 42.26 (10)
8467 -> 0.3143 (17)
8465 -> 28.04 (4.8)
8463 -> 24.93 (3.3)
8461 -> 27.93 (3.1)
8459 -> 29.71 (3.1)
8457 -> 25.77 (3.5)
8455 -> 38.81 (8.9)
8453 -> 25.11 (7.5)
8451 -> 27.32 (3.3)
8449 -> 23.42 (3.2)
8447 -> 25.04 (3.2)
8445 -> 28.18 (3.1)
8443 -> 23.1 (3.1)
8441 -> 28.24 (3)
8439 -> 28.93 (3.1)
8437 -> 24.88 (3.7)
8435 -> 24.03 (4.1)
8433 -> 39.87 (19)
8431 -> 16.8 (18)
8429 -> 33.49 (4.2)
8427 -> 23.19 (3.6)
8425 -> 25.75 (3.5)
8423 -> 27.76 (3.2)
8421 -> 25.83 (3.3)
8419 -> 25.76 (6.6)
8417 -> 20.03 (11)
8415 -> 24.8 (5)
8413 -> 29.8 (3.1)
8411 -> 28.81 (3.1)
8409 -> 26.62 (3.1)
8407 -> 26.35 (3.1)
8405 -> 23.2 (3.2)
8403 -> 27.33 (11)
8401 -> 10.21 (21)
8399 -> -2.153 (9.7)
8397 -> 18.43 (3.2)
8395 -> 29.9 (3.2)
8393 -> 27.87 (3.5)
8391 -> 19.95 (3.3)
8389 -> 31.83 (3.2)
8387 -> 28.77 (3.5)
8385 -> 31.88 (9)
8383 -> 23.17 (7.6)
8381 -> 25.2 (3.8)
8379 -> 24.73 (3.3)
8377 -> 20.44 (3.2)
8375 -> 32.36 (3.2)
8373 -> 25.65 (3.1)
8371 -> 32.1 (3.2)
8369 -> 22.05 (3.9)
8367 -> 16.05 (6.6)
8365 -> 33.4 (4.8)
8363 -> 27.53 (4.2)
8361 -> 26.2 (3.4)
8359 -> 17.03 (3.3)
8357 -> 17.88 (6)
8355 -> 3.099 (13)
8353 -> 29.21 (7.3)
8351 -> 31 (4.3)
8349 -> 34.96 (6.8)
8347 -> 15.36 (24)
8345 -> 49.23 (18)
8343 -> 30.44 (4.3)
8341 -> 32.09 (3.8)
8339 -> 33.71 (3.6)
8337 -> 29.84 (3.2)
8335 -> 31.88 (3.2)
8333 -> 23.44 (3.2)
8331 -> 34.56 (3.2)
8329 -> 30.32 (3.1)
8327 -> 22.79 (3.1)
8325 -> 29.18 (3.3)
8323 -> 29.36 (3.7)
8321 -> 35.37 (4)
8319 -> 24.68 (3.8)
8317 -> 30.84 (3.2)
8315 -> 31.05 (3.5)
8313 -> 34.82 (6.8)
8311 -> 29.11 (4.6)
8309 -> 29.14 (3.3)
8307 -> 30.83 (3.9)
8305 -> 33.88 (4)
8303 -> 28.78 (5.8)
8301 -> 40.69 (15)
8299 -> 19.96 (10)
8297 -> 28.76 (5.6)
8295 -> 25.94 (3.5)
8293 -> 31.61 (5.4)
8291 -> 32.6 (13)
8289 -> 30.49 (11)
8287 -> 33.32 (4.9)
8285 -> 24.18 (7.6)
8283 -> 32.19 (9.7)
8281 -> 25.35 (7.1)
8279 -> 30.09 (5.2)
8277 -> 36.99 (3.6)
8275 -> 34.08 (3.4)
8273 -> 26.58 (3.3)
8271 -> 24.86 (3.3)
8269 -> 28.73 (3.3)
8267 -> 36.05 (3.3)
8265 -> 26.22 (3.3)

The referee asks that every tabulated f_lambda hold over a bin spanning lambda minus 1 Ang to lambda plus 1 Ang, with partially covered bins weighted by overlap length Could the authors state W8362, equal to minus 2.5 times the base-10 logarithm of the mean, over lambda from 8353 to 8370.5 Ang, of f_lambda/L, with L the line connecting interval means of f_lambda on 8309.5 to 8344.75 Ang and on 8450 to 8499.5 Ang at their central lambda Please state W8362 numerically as 0.372 mag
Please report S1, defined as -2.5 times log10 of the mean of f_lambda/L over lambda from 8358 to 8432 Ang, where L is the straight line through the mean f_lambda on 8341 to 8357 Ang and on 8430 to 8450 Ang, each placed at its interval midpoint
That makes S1 0.09 mag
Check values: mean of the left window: 27.3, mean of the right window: 26.2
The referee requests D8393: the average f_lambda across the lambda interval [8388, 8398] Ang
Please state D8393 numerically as 25.6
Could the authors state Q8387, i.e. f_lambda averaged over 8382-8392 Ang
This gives 27.1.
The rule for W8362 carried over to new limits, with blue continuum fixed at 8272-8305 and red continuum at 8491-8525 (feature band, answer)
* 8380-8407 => 0.24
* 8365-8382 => 0.14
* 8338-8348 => -0.10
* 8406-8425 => 0.07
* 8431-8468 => 0.06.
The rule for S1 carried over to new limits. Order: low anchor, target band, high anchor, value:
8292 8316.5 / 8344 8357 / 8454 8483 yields 0.12 mag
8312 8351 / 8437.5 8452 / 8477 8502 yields 0.09 mag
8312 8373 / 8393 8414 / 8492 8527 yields 0.23 mag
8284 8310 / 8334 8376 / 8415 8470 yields 0.06 mag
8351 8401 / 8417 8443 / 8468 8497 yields -0.01 mag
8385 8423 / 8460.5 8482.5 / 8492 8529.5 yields -0.04 mag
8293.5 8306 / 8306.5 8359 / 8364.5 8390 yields -0.01 mag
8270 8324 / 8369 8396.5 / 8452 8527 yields 0.08 mag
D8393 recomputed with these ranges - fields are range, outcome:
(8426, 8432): 24.5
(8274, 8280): 33.7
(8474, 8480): 25.9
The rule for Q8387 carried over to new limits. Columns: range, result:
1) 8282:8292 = 30.6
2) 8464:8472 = 25.6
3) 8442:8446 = 25.6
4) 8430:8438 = 26.4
